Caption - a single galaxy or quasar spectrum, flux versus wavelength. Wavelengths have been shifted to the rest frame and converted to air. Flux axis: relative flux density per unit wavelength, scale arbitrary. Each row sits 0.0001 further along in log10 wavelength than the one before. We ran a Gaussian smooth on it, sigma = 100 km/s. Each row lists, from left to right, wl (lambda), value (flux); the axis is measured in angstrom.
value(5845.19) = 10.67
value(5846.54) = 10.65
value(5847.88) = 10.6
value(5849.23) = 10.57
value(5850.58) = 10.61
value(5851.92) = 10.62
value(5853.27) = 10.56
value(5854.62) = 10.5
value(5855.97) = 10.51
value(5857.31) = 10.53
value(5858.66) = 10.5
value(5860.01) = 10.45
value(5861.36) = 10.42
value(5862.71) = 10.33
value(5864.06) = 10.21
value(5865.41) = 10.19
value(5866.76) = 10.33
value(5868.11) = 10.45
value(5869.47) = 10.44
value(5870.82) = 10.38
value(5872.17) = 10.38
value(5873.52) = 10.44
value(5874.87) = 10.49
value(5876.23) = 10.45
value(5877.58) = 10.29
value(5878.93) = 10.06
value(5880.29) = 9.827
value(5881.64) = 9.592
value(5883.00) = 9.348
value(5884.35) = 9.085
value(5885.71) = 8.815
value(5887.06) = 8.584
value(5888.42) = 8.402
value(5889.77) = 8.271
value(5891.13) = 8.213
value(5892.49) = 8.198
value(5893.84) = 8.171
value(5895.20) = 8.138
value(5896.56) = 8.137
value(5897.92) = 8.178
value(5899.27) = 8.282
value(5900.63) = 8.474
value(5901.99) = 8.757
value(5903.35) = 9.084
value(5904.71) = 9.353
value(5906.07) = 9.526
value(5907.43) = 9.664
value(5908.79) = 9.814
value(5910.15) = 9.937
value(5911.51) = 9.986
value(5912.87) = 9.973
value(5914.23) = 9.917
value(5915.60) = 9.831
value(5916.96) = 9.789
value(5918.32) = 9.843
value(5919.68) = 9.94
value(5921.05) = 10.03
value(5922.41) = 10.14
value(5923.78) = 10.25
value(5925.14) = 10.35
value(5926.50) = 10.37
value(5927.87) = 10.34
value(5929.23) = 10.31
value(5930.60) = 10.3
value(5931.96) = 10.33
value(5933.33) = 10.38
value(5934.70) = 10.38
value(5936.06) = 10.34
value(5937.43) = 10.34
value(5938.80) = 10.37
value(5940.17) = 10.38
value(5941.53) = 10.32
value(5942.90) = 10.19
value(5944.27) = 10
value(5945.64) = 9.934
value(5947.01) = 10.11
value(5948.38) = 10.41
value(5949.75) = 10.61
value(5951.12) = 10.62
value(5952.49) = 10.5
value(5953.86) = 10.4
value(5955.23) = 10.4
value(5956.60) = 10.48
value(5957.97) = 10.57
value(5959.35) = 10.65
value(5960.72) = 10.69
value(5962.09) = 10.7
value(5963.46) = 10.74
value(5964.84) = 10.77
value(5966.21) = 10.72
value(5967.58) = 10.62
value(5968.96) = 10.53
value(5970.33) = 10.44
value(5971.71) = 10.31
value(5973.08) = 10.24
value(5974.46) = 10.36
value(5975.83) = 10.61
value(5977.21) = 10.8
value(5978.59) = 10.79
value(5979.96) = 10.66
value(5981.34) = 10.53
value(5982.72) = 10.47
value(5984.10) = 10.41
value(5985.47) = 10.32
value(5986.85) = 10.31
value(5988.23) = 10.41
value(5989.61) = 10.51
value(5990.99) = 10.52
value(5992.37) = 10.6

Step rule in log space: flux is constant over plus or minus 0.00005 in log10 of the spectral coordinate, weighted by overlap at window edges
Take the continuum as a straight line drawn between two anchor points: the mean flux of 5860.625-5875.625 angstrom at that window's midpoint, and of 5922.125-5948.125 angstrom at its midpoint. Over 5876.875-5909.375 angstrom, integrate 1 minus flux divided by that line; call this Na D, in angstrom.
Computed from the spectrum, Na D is 4.4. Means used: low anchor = 10.4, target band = 8.93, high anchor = 10.3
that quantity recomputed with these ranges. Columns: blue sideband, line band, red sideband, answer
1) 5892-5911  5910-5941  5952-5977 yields -2.2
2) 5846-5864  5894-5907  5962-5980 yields 2.3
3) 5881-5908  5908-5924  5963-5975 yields -1.2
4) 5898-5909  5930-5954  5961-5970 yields -0.6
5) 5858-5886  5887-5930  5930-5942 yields 3.9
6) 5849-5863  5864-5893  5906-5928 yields 1.9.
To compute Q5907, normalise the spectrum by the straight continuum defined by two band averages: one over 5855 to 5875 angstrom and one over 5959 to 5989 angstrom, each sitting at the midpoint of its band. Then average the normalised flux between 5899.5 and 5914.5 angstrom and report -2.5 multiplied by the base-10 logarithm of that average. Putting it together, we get 0.11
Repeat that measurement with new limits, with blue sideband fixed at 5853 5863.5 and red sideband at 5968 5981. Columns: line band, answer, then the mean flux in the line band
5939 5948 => 0.035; 10.2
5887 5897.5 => 0.262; 8.24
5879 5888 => 0.137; 9.24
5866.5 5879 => 0.009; 10.4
